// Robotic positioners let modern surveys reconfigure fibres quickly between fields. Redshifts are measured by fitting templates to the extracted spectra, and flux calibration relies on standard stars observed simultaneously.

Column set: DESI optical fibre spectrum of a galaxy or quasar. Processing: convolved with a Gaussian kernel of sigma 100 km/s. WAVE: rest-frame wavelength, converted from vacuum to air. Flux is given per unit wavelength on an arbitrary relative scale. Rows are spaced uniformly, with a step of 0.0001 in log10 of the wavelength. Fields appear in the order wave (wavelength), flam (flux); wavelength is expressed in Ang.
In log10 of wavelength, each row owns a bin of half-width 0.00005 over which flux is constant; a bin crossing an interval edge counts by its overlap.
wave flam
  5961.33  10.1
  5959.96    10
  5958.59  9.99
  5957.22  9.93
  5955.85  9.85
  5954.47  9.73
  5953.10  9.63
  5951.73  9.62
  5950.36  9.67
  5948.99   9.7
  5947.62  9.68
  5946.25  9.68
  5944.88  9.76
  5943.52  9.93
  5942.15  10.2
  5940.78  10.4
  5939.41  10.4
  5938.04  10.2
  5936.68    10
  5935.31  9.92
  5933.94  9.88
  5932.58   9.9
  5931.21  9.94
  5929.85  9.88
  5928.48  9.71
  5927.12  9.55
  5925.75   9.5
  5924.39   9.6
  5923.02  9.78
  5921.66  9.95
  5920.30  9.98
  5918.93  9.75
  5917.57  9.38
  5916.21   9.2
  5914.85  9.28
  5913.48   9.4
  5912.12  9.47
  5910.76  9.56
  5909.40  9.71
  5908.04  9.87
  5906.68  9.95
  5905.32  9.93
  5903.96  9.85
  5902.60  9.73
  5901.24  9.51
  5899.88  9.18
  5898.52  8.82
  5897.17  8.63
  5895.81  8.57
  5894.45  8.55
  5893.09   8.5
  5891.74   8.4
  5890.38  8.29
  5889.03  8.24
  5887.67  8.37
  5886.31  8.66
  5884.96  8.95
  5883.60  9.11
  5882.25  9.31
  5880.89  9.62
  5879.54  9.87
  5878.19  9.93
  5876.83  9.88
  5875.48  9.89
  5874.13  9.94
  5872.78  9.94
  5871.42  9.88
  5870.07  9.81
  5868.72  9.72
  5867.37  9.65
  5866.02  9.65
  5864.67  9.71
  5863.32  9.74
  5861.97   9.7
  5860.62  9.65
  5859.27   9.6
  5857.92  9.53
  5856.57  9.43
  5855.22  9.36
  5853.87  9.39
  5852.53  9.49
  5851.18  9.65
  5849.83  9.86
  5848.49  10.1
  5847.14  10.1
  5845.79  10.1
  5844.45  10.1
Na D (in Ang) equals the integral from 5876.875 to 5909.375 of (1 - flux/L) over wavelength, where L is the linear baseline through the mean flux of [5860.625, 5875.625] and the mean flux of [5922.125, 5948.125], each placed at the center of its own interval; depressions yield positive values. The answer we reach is 2.2 Ang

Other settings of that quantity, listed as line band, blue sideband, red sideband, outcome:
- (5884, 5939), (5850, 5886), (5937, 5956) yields 2.1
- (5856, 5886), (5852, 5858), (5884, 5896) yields -2.1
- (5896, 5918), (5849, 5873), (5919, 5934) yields 0.7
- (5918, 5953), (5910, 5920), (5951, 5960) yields -0.8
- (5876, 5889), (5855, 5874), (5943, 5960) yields 0.6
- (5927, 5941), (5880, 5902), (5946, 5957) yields -0.8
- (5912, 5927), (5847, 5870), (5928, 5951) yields 0.4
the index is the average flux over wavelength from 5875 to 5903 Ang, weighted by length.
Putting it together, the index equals 9.04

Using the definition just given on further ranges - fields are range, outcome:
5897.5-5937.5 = 9.66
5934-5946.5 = 10.1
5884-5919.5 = 9.14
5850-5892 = 9.44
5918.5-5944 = 9.92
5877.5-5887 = 9.34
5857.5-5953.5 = 9.55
